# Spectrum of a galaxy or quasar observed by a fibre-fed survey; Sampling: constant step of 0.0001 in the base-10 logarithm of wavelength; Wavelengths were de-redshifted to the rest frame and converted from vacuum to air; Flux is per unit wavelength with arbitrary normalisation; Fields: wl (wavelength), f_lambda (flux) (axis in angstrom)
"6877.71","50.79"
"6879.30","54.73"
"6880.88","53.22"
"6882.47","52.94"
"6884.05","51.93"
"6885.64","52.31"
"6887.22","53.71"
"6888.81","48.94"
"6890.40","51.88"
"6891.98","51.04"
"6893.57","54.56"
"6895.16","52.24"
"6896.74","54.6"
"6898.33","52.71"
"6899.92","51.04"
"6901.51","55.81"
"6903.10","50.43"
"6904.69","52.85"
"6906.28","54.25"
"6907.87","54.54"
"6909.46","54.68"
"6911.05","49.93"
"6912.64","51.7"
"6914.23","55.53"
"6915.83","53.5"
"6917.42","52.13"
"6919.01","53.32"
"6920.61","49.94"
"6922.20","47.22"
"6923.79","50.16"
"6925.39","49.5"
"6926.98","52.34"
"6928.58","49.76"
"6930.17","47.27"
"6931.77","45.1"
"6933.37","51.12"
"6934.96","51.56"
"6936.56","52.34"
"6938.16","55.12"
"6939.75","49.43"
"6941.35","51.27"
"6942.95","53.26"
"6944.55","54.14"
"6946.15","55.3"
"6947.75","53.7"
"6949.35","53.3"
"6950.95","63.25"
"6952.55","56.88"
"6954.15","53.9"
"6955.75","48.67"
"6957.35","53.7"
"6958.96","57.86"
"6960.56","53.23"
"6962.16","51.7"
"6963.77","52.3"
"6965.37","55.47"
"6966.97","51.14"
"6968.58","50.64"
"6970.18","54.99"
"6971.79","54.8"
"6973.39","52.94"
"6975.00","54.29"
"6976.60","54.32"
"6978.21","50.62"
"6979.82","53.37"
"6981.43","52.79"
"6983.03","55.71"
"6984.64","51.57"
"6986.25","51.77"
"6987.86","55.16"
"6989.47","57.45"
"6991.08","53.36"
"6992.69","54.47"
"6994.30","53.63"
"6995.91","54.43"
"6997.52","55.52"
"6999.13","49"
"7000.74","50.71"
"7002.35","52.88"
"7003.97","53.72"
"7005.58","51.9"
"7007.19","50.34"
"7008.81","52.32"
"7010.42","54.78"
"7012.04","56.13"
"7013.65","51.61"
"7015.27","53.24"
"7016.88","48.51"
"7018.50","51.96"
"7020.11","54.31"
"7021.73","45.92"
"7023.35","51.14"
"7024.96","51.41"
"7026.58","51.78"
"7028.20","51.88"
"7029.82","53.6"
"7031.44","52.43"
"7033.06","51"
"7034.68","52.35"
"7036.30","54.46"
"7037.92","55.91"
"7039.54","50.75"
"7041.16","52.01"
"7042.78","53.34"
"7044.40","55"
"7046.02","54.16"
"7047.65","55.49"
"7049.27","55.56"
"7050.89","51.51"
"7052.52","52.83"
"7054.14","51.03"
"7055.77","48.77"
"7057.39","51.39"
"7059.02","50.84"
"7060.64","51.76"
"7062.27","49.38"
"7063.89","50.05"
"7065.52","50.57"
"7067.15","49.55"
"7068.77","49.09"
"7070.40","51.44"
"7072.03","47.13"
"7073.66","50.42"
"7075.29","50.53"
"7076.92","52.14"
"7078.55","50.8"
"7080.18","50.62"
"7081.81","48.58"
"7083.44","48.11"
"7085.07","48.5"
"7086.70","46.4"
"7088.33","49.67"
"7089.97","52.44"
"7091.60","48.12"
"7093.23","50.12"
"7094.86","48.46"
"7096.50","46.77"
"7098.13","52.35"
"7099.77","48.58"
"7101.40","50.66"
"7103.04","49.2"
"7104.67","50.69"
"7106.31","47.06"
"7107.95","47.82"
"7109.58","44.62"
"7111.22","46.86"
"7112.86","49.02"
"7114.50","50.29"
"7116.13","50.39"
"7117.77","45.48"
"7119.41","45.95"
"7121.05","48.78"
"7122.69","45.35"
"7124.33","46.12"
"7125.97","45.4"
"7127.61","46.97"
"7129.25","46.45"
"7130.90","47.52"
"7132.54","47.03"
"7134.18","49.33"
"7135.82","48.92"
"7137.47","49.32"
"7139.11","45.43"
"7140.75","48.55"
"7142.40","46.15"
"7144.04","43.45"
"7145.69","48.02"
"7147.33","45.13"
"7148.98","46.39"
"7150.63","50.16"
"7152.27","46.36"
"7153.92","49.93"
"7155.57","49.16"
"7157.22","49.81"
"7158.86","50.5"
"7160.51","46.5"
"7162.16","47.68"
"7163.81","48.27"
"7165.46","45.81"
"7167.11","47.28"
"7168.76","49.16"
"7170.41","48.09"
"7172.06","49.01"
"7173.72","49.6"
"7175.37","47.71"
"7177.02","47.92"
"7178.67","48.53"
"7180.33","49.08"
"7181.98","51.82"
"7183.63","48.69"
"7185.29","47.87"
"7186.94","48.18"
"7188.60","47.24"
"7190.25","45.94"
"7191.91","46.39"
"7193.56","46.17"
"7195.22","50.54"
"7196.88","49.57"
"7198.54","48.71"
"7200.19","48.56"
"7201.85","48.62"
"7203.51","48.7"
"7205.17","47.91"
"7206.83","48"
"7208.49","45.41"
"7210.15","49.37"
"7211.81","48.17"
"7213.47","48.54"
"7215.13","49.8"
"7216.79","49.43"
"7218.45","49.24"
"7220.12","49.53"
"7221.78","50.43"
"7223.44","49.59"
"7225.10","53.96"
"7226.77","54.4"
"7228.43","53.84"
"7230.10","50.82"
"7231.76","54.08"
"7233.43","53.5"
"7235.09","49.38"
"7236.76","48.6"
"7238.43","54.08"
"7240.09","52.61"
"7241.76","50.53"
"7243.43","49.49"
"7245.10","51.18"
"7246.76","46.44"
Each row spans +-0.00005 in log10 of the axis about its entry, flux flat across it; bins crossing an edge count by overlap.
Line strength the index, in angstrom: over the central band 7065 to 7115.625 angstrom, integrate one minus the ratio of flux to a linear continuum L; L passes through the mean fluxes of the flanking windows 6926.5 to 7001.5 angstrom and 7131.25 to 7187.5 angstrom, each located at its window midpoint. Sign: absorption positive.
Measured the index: 0.6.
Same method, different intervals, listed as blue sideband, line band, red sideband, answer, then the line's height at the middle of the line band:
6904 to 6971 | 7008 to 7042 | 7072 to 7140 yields -1.2 angstrom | 50.4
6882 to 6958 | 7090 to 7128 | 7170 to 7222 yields 1.2 angstrom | 49.7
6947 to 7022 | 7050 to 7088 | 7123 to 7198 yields 0.5 angstrom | 50.7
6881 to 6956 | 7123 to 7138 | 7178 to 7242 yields 0.9 angstrom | 50.4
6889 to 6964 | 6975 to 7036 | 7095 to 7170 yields -2.3 angstrom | 50.7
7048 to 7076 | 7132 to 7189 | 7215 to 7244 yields 3.4 angstrom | 51.1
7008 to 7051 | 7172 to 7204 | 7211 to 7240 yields 1.8 angstrom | 51.4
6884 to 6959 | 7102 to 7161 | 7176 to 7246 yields 3.2 angstrom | 50.4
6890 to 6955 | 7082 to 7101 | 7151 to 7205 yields 0.3 angstrom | 49.8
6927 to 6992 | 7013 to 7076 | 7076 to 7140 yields -1.6 angstrom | 50.4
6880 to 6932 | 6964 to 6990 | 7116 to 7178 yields -1.5 angstrom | 50.6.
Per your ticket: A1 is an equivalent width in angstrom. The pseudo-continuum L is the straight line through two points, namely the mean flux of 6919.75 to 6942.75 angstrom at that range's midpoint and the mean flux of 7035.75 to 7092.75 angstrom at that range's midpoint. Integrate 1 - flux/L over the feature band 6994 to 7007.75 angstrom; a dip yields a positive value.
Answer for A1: -0.5 angstrom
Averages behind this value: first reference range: 50.2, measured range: 52.5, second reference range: 51.1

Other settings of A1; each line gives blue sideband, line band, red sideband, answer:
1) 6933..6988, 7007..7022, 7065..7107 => -0.12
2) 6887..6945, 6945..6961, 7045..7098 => -1.09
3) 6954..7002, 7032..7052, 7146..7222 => -0.65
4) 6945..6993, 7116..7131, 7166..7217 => 1.03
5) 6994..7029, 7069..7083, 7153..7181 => 0.14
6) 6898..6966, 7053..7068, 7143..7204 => -0.07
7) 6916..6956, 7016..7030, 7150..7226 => -0.05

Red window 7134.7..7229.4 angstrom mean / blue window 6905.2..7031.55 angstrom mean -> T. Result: 0.92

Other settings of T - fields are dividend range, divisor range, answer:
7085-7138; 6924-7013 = 0.91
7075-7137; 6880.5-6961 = 0.92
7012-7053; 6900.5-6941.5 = 1.02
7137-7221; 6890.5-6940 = 0.93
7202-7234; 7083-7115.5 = 1.03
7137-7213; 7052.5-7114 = 0.97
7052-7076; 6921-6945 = 0.99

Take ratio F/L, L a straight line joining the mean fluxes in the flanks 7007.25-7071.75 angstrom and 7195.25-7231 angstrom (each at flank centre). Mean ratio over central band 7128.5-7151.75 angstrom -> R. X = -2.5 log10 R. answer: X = 0.075 mag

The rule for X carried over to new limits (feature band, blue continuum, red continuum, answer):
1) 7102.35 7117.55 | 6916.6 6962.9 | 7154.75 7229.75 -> 0.04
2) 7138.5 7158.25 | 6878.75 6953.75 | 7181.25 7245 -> 0.06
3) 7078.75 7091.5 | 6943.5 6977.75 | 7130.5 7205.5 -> 0.03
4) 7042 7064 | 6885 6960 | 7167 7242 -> -0.03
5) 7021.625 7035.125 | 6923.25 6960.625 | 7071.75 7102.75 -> -0.02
